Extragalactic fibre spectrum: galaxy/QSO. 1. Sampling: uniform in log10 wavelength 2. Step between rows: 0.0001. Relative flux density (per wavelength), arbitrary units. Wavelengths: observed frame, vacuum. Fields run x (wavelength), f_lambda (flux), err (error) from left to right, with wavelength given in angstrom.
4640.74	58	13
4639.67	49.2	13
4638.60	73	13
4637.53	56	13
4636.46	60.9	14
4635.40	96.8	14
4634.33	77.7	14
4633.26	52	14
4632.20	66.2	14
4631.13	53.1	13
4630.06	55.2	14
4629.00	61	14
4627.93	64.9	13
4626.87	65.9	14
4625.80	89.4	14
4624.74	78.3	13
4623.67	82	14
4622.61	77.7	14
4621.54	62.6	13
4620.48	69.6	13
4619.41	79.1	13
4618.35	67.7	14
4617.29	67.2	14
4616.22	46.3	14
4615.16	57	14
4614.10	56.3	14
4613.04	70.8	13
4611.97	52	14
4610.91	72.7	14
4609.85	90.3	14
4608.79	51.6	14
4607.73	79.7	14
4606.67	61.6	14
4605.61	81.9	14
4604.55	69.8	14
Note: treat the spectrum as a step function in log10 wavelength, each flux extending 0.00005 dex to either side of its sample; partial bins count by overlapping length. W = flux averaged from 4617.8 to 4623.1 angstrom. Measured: 71.3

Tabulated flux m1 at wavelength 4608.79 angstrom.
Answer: 51.6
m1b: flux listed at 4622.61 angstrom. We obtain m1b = 77.7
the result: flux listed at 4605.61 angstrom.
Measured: 81.9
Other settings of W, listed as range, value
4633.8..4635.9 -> 87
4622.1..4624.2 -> 80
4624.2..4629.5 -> 71.9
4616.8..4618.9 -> 67.8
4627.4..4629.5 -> 62.9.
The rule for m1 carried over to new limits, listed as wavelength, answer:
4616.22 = 46.3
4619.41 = 79.1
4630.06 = 55.2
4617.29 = 67.2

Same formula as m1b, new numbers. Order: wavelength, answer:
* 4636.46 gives 60.9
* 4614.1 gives 56.3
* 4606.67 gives 61.6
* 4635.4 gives 96.8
